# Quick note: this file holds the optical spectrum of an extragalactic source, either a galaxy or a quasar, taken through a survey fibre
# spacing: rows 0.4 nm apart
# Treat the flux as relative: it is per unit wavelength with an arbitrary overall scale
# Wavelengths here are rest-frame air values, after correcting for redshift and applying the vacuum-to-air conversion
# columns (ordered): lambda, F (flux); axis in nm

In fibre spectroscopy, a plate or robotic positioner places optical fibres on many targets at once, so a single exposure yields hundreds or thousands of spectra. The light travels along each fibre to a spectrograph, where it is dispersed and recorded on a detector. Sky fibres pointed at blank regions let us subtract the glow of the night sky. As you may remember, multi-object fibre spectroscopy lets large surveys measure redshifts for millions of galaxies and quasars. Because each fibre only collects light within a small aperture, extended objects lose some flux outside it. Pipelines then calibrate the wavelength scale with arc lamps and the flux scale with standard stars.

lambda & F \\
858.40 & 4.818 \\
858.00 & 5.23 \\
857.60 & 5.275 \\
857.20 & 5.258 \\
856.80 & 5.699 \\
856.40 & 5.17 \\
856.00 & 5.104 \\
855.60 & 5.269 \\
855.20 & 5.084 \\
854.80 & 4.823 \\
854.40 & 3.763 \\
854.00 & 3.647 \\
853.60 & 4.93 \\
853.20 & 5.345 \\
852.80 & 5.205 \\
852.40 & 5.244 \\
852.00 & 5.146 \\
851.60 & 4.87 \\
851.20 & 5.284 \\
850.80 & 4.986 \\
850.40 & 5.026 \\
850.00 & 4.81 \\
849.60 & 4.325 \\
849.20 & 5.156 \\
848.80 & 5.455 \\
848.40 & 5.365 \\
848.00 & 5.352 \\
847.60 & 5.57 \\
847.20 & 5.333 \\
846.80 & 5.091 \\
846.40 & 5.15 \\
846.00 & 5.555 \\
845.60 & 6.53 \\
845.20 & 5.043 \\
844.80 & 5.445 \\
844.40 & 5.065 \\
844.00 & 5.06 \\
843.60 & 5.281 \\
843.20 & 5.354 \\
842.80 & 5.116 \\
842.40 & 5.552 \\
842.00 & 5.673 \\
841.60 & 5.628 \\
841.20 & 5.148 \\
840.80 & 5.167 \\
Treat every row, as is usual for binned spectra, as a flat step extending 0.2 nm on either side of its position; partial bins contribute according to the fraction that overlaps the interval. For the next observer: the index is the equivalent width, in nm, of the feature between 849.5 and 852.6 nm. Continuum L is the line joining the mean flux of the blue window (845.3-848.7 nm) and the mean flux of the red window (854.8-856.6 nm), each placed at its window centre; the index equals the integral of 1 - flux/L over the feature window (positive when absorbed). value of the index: 0.19 nm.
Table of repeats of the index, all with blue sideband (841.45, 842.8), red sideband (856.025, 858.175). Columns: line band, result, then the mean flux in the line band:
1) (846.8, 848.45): 0.026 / 5.37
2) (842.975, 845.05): 0.105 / 5.23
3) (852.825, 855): 0.325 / 4.56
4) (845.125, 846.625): -0.033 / 5.61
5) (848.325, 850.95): 0.205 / 5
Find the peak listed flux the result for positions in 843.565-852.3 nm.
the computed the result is 6.53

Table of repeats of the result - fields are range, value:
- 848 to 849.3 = 5.455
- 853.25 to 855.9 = 5.269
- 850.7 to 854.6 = 5.345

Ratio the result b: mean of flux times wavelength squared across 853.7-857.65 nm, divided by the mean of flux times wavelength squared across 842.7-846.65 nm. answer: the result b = 0.94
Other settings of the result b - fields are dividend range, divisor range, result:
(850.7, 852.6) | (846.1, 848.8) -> 0.97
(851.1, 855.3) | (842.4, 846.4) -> 0.92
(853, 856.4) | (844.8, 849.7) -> 0.91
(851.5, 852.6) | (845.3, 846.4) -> 0.90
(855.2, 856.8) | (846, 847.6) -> 1.01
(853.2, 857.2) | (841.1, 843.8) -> 0.93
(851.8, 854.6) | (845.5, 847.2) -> 0.88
